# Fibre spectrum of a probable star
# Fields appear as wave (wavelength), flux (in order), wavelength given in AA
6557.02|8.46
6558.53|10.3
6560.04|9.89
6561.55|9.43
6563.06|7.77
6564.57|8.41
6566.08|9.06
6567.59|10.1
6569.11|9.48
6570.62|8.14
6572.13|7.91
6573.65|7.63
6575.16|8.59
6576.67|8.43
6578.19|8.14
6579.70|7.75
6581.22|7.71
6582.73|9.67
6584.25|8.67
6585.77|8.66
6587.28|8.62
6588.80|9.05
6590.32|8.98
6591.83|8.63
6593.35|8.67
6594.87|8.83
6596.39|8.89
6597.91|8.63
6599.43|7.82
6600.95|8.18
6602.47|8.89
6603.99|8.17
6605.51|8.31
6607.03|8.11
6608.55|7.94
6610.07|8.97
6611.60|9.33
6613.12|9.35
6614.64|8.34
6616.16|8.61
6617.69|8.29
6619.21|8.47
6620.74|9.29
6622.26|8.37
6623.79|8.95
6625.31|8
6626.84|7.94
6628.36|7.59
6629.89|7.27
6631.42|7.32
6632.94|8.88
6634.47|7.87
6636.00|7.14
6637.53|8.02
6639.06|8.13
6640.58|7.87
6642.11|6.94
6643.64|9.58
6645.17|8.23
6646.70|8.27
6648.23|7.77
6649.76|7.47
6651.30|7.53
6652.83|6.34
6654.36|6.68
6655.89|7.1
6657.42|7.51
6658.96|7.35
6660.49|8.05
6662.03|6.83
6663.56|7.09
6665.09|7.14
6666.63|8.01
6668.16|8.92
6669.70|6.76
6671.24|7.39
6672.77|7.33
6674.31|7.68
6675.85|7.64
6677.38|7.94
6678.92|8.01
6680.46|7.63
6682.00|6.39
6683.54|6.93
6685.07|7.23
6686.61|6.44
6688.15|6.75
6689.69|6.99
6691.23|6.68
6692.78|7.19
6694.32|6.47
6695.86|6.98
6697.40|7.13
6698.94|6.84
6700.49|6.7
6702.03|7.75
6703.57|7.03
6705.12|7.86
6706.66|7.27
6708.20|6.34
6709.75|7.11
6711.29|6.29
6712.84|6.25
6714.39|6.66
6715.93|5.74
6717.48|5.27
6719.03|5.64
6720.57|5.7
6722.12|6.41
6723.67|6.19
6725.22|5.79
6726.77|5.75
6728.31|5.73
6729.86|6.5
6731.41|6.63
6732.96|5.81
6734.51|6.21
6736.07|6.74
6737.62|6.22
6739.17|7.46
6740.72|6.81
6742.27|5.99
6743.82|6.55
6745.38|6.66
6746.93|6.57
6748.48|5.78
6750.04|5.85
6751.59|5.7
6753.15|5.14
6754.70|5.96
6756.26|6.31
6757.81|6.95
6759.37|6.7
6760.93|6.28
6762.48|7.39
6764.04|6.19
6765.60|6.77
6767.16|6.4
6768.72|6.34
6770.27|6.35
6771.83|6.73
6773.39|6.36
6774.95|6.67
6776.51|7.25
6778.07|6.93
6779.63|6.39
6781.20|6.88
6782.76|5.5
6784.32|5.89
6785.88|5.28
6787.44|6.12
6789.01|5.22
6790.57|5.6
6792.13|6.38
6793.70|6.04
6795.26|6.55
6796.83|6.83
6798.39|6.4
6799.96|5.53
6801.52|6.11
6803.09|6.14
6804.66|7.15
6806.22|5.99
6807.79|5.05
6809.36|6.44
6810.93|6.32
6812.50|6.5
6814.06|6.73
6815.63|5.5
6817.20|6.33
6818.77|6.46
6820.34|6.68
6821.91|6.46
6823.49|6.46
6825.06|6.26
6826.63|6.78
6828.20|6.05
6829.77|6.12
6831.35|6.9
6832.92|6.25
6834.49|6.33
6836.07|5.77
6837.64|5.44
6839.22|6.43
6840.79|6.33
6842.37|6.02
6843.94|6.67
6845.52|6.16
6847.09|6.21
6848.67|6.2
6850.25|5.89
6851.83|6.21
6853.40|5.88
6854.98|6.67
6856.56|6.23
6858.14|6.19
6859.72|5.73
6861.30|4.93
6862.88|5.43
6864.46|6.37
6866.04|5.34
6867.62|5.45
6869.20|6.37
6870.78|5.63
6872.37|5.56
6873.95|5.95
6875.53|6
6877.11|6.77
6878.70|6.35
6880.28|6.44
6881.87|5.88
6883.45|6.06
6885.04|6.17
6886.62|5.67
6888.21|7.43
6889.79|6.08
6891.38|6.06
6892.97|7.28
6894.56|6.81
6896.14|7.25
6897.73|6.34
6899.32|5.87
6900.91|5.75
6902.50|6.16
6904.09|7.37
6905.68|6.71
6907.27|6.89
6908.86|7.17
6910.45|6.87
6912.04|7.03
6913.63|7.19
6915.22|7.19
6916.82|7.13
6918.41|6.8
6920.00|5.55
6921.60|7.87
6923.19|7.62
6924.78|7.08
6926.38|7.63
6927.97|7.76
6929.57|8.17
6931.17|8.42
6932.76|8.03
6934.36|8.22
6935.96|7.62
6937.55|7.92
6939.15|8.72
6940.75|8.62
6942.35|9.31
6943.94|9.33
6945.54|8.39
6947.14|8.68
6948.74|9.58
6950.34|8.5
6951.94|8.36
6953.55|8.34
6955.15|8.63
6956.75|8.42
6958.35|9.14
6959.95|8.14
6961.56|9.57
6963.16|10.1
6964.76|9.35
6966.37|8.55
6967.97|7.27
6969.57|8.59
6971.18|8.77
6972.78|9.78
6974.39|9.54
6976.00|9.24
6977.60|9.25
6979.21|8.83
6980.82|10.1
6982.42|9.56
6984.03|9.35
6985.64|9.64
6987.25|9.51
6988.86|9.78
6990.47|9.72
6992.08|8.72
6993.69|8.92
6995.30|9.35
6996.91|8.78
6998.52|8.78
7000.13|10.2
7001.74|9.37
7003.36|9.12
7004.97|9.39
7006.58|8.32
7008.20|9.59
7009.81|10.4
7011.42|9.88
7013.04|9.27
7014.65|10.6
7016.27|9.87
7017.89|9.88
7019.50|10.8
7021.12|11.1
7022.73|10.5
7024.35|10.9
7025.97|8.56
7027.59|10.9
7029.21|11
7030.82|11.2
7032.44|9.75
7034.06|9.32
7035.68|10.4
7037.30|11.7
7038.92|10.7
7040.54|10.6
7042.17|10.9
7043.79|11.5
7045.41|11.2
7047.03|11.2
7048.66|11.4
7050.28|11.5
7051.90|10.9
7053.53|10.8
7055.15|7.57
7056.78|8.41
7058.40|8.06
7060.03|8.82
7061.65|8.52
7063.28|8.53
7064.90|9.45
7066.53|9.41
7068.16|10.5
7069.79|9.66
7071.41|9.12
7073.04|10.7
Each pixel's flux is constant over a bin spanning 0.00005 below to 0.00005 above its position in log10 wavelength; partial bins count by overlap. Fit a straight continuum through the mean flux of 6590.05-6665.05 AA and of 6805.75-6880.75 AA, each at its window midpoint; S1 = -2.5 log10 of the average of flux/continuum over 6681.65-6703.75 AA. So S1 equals 0.088 mag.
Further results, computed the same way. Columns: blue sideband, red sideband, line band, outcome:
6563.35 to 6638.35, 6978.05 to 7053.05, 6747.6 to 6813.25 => 0.41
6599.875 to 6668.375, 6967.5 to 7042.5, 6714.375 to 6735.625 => 0.37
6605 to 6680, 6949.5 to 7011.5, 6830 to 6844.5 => 0.35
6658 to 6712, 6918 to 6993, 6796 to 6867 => 0.28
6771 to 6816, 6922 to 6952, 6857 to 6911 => 0.21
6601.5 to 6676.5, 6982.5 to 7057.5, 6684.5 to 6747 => 0.27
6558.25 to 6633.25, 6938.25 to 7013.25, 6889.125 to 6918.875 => 0.32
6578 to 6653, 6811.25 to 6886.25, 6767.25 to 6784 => 0.05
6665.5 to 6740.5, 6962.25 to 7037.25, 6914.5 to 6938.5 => 0.18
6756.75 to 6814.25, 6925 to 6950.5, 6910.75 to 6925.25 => 0.16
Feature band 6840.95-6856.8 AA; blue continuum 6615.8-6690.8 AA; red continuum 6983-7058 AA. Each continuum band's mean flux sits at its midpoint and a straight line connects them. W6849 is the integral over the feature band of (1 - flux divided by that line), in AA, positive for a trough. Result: 4.8 AA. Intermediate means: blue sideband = 7.66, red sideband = 10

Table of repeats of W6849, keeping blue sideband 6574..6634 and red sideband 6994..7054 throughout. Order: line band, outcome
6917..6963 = 7.68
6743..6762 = 6.00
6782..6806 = 8.34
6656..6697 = 6.97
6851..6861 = 3.61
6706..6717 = 3.00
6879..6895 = 5.44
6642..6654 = 1.21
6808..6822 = 4.54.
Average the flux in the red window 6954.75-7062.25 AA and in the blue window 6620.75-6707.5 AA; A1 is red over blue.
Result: 1.3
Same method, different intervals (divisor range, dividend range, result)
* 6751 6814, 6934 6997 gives 1.43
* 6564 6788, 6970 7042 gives 1.33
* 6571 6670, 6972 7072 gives 1.21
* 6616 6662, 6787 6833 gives 0.79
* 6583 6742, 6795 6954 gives 0.90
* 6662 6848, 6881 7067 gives 1.35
